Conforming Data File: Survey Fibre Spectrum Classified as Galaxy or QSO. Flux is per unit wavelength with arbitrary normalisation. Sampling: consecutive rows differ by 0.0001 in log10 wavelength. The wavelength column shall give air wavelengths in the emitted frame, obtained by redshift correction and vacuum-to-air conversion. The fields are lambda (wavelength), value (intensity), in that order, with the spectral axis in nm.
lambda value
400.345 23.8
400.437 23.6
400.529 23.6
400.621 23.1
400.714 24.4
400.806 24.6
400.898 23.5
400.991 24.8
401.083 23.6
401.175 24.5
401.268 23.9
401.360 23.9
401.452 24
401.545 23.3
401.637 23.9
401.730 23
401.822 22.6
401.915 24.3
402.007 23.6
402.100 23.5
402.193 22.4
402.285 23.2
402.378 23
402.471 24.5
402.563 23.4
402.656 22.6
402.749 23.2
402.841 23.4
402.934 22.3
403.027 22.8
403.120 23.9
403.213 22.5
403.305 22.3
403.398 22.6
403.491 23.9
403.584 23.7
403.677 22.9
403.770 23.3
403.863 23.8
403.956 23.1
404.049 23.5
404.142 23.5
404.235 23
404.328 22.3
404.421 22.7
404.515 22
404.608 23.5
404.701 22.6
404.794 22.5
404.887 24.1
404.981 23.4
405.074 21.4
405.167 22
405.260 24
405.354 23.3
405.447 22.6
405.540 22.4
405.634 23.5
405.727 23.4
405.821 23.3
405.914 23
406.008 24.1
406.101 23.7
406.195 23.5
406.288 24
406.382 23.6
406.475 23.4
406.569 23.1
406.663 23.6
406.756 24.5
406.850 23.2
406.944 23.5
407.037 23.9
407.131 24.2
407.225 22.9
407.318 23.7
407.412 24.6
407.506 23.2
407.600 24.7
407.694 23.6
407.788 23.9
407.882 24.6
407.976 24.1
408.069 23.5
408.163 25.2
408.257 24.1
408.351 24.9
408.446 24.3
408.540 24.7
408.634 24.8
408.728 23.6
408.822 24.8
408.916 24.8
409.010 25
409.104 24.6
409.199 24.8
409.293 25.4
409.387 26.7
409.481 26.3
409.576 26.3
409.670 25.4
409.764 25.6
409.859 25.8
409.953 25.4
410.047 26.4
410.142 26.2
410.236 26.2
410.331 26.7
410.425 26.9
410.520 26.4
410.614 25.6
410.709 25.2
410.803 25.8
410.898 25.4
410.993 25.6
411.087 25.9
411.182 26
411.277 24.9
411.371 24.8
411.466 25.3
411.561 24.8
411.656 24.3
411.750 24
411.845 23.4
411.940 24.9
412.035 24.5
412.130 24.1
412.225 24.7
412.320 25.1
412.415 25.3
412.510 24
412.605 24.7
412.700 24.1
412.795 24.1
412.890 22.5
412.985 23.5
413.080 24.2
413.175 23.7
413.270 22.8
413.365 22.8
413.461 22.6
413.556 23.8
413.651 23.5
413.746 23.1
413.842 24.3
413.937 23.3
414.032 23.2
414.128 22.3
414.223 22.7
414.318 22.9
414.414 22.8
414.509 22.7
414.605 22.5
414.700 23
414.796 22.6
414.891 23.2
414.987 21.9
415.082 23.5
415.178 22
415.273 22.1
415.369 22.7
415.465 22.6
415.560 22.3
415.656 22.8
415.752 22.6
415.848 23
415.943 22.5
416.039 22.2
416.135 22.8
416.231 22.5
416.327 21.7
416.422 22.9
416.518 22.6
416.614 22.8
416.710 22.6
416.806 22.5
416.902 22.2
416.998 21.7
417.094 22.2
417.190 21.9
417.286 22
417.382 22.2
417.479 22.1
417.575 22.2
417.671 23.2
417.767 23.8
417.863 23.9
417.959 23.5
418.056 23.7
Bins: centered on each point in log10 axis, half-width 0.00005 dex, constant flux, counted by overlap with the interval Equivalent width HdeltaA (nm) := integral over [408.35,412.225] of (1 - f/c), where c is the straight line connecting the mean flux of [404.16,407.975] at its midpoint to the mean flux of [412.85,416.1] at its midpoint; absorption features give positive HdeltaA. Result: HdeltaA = -0.36 nm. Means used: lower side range 23.4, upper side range 22.9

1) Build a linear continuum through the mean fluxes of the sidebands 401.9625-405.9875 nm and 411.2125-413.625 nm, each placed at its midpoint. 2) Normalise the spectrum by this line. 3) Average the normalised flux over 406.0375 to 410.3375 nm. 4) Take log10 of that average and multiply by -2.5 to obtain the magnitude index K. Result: -0.04 mag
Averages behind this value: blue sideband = 23.1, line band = 24.6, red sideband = 24.1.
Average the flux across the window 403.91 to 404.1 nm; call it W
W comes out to 23.3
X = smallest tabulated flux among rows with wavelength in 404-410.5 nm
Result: 21.4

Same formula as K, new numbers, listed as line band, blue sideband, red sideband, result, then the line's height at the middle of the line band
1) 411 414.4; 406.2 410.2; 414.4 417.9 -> -0.03 mag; 23.4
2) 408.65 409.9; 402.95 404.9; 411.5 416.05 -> -0.09 mag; 23.2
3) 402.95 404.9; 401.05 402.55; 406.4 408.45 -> 0.03 mag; 23.7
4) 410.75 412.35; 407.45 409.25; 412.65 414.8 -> -0.06 mag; 23.7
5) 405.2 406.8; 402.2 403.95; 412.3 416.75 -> -0.01 mag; 23.1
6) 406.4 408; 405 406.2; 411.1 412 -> -0.01 mag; 23.5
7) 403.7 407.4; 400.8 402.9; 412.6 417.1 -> 0.00 mag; 23.4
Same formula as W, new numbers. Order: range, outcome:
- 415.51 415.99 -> 22.7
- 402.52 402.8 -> 23.1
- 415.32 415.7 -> 22.6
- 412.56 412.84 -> 24.3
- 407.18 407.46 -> 23.8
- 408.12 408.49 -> 24.6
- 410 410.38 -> 26.4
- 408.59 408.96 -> 24.5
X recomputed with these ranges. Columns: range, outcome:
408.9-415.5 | 21.9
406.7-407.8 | 22.9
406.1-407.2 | 23.1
